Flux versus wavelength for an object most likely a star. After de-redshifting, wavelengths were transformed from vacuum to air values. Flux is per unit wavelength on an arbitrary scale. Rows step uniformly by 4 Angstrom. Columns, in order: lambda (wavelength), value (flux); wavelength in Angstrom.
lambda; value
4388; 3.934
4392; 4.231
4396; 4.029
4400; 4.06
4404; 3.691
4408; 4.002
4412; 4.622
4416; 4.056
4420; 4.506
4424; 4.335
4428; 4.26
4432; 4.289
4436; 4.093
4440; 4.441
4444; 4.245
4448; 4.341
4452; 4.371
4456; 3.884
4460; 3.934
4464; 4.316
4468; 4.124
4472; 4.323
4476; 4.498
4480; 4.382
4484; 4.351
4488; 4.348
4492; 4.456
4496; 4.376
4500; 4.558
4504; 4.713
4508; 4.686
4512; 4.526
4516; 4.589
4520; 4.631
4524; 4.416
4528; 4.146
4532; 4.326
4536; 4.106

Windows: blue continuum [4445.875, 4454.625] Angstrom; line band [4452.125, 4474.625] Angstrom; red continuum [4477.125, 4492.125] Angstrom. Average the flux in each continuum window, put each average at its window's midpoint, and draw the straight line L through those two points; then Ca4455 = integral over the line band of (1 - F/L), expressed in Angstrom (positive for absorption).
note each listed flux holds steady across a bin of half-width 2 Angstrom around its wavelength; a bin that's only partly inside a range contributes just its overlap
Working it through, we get 1.0 Angstrom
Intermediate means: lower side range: 4.32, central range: 4.15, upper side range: 4.38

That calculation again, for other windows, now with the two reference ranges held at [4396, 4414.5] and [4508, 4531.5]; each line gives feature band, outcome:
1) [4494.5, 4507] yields -0.4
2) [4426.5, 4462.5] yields 0.1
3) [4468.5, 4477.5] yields -0.1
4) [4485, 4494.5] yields -0.1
